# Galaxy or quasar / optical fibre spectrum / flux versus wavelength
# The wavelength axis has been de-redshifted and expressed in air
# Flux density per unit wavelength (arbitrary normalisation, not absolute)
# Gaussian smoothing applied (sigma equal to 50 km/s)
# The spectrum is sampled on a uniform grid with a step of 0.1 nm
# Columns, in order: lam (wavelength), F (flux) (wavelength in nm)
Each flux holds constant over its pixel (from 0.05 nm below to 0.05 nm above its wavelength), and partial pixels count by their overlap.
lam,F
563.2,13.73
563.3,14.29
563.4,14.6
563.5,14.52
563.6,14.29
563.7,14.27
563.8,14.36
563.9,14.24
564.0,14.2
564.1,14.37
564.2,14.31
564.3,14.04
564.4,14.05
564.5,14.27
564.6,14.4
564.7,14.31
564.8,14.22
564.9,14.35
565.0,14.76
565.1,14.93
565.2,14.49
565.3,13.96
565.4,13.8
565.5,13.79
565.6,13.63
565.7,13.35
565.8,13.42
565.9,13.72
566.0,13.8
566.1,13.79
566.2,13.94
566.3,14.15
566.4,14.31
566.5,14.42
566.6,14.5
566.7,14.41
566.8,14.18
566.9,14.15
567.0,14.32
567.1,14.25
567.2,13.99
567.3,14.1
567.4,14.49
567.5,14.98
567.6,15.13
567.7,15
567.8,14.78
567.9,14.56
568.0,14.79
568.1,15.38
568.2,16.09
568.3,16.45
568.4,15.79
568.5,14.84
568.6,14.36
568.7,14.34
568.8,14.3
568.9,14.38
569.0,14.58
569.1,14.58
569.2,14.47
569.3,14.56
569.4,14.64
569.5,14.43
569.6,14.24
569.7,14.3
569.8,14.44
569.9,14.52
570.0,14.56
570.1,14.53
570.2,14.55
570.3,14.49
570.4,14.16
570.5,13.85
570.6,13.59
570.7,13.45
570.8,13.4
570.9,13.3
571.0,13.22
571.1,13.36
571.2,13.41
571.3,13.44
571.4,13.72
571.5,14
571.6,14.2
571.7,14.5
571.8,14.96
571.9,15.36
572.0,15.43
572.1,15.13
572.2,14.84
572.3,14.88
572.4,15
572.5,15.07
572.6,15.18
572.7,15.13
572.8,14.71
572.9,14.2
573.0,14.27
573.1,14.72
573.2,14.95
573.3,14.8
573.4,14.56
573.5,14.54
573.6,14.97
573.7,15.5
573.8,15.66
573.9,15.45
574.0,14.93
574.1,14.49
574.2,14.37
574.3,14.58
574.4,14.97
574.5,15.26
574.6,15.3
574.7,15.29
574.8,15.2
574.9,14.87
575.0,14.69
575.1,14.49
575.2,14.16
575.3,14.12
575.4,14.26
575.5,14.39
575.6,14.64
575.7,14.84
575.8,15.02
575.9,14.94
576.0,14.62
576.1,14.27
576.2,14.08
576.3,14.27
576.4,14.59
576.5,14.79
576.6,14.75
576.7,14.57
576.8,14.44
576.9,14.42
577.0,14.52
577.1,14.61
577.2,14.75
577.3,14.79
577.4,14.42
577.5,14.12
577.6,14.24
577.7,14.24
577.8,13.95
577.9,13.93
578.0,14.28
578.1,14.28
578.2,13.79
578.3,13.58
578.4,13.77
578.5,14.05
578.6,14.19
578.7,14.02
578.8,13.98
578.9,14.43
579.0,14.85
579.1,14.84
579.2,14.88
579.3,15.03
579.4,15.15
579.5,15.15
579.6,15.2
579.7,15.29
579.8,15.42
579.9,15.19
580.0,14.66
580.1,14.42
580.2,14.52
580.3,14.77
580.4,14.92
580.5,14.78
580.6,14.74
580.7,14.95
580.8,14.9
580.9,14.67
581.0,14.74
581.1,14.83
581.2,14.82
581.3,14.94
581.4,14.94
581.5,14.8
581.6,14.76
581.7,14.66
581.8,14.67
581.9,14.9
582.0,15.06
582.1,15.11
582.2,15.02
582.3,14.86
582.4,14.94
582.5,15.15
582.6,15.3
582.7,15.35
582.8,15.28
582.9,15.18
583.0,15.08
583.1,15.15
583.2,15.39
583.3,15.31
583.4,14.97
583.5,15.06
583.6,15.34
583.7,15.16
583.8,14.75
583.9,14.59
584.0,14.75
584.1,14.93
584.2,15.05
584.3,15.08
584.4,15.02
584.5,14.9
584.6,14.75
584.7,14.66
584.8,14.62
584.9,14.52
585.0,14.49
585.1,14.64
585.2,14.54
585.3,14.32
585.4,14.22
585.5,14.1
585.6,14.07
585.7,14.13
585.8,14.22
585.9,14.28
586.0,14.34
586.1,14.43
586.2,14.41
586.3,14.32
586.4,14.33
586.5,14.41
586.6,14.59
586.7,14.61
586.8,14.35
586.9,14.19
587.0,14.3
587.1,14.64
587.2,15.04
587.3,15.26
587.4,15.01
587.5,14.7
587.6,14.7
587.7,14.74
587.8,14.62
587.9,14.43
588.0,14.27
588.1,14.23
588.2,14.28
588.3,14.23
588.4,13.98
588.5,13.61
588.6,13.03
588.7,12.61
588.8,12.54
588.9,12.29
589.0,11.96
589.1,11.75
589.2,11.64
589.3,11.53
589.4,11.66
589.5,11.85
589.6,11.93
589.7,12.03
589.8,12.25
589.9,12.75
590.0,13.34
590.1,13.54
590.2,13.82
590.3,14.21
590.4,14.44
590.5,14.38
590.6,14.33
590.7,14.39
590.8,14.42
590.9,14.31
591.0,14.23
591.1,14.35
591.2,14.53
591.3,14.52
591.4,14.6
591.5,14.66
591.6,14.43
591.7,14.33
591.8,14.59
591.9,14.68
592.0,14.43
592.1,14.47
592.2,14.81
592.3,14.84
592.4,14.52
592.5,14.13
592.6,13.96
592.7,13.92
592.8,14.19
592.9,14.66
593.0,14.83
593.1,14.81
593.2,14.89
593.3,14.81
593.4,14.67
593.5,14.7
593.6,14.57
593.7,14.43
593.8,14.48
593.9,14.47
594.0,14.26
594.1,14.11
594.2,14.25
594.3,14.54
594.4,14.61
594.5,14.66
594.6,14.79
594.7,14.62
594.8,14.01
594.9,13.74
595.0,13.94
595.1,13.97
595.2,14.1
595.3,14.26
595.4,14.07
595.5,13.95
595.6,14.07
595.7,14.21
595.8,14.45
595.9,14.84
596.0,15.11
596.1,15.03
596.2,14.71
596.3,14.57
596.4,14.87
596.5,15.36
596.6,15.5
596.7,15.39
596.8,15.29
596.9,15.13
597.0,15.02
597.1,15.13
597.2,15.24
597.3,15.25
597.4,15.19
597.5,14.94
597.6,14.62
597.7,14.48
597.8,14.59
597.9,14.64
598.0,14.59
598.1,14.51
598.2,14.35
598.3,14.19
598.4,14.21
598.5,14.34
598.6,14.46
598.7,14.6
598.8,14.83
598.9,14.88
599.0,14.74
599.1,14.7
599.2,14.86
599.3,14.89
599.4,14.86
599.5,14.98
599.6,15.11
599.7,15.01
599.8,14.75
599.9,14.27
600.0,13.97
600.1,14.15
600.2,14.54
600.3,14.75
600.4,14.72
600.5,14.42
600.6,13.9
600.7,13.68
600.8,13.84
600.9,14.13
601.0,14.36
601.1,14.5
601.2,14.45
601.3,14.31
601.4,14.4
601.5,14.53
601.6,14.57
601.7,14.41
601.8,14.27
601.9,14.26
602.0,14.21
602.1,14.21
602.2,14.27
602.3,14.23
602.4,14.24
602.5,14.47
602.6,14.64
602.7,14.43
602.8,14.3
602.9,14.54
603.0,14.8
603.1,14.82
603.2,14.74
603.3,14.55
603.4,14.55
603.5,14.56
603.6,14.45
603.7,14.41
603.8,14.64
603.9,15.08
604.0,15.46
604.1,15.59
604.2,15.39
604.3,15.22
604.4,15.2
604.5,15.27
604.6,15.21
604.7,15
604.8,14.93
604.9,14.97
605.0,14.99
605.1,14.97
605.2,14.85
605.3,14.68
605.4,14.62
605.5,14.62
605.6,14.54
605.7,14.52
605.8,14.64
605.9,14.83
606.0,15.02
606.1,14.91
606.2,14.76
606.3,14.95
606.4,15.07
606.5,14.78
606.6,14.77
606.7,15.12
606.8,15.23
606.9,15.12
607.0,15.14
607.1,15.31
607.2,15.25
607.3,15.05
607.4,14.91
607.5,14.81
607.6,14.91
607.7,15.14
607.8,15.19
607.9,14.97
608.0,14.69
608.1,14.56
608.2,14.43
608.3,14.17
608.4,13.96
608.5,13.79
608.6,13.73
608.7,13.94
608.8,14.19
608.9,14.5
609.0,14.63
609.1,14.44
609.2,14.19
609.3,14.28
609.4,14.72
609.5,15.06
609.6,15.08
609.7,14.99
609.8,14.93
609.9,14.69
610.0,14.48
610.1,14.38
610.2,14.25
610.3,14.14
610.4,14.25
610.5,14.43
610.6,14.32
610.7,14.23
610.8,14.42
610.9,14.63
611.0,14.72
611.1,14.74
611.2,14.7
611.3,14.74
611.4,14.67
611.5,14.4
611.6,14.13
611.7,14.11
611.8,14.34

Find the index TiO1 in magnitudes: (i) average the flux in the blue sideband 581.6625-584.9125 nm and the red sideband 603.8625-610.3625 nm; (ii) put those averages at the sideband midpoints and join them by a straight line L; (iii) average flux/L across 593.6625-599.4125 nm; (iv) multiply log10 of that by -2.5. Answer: 0.02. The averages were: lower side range 15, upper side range 14.8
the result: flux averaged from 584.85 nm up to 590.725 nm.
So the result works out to 13.8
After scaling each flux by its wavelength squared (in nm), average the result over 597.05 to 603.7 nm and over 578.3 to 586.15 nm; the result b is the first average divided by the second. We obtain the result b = 1.05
